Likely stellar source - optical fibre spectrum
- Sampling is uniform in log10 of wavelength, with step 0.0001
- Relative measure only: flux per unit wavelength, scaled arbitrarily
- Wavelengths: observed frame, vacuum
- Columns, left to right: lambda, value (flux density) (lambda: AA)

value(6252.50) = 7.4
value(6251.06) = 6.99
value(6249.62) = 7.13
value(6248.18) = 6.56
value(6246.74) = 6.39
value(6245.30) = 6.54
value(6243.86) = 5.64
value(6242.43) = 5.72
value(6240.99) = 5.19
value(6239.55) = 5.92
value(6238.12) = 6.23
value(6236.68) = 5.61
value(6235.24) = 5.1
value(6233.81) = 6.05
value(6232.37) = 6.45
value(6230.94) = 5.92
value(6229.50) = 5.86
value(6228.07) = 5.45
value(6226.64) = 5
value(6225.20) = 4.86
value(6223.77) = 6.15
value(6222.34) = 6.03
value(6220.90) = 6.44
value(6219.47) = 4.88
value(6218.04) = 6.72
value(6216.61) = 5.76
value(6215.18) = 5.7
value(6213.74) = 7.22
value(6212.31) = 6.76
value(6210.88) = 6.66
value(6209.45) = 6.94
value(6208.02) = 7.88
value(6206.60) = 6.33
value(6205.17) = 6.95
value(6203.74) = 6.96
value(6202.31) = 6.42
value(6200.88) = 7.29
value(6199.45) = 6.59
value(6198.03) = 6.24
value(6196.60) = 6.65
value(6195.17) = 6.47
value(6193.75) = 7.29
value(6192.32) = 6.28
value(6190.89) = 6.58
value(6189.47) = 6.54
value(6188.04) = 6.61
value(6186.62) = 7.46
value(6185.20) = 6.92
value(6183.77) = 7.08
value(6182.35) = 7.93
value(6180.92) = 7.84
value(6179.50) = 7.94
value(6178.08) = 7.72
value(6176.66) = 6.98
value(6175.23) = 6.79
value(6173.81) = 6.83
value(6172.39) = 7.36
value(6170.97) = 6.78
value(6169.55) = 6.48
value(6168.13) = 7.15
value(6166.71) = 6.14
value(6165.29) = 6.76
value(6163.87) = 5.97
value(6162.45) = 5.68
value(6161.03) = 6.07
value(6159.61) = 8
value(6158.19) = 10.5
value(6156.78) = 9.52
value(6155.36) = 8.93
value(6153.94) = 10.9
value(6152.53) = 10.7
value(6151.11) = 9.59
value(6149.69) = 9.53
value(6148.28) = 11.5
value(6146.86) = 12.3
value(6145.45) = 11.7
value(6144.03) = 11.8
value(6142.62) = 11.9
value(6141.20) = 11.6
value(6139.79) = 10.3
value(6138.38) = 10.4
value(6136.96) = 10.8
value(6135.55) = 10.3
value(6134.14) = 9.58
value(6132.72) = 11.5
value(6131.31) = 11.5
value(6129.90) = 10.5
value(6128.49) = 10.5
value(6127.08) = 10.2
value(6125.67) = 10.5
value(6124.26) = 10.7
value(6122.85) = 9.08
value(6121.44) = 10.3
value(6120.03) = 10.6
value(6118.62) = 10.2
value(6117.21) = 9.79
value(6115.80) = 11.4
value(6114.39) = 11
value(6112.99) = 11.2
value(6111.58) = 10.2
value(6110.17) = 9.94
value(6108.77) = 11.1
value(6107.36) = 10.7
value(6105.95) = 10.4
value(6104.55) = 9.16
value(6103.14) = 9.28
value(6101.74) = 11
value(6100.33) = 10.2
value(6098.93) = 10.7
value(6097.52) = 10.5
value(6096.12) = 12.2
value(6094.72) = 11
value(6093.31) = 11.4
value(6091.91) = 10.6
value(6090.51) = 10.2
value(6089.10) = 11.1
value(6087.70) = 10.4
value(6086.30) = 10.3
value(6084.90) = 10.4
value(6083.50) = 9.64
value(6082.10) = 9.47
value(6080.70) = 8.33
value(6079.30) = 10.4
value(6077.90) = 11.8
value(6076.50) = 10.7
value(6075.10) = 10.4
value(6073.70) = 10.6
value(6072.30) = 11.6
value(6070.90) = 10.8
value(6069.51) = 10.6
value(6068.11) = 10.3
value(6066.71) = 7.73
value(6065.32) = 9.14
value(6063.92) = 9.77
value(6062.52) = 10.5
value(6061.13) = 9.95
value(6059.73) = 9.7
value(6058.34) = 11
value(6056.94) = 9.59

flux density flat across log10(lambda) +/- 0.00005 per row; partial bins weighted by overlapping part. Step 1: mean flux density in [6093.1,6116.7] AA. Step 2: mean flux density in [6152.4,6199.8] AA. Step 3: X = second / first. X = 0.69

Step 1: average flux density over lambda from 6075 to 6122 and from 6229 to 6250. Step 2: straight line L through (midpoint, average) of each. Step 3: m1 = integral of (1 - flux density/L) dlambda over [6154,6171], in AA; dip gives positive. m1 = 1.96 AA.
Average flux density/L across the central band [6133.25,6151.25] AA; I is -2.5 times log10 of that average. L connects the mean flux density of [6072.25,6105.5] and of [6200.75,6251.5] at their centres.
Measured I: -0.235 mag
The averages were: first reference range 10.5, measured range 10.9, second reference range 6.2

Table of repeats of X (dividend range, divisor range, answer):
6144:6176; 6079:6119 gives 0.81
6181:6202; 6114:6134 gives 0.65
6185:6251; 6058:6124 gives 0.61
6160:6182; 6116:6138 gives 0.66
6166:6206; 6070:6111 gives 0.66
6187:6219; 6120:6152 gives 0.62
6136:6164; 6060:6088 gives 0.98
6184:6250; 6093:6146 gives 0.59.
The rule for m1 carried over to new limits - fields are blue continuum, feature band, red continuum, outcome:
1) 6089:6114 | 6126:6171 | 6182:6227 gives -3.97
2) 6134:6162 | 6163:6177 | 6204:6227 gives 3.52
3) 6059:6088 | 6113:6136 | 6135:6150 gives 0.81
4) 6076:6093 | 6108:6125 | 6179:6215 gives -2.03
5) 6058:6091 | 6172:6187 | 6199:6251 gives 0.13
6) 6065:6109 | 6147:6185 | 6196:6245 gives -0.39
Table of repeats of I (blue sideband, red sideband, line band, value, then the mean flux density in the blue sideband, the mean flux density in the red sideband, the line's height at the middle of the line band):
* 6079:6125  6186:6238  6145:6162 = -0.16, 10.4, 6.33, 8.49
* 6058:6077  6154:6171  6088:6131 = -0.17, 10.2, 7.49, 8.99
